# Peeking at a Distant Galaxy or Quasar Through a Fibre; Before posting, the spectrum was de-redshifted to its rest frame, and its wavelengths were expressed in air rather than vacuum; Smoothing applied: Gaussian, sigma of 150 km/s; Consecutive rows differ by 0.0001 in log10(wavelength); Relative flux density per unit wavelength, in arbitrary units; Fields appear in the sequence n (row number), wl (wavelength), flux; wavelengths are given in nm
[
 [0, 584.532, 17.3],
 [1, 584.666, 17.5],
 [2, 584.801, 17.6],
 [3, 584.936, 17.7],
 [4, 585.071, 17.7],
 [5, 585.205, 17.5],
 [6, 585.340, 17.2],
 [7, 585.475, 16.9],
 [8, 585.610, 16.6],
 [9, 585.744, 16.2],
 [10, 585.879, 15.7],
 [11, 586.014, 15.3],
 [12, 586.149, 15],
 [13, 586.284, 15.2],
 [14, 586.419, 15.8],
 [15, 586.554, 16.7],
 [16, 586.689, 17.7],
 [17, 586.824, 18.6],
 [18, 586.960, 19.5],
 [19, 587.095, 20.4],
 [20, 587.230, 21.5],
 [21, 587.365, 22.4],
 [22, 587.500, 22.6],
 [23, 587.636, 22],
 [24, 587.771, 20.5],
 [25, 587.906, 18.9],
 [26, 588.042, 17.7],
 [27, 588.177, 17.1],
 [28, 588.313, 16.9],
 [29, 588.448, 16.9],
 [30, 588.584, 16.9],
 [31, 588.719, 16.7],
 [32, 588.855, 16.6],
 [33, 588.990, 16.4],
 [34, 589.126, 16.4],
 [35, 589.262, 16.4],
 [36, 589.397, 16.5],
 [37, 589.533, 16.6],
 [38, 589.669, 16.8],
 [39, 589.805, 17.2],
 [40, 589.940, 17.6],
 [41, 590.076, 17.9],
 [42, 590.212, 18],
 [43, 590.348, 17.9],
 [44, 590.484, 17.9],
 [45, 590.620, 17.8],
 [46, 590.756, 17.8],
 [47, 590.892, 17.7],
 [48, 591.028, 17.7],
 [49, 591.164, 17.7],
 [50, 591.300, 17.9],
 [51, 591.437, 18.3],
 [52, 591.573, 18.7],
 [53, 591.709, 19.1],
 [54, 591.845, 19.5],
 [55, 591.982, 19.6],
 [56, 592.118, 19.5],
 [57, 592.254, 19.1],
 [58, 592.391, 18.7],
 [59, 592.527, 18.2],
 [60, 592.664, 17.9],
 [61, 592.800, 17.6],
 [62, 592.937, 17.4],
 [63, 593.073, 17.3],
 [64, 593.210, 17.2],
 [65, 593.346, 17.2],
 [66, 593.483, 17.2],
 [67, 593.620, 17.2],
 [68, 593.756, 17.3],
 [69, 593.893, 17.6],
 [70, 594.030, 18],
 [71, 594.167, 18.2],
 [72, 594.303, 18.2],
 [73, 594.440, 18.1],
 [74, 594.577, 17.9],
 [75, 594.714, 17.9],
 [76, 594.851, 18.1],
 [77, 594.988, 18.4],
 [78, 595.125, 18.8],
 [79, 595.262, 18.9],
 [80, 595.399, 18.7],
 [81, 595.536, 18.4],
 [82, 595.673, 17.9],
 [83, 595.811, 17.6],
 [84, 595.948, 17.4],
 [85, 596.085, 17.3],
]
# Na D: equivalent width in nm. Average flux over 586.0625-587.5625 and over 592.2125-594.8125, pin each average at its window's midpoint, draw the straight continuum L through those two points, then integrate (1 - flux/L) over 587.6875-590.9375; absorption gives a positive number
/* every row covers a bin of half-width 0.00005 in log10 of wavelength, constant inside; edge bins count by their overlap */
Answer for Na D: 0.16 nm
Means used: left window 18.6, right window 17.8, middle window 17.4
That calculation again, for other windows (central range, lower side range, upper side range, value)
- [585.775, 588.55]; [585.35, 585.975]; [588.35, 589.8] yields -0.297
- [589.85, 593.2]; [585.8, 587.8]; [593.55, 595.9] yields 0.015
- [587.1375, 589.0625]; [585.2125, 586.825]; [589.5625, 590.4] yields -0.211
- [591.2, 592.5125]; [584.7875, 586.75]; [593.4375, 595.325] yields -0.097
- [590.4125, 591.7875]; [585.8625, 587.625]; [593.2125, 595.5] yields 0.005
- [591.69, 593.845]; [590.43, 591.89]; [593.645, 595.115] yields -0.002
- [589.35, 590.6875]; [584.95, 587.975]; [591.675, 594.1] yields 0.050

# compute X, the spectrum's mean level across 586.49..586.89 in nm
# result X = 17.7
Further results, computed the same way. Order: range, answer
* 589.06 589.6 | 16.5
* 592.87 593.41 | 17.3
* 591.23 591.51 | 18.1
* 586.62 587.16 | 19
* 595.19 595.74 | 18.5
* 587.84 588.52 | 17.5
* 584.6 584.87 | 17.5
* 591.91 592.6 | 19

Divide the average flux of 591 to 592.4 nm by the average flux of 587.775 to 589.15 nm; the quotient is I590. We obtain 1.1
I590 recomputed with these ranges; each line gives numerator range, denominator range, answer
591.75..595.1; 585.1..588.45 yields 1.00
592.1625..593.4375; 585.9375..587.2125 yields 1.03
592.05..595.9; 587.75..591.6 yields 1.03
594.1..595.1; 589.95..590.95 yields 1.02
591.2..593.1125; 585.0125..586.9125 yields 1.11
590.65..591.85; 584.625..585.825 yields 1.06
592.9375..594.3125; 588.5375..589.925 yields 1.05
